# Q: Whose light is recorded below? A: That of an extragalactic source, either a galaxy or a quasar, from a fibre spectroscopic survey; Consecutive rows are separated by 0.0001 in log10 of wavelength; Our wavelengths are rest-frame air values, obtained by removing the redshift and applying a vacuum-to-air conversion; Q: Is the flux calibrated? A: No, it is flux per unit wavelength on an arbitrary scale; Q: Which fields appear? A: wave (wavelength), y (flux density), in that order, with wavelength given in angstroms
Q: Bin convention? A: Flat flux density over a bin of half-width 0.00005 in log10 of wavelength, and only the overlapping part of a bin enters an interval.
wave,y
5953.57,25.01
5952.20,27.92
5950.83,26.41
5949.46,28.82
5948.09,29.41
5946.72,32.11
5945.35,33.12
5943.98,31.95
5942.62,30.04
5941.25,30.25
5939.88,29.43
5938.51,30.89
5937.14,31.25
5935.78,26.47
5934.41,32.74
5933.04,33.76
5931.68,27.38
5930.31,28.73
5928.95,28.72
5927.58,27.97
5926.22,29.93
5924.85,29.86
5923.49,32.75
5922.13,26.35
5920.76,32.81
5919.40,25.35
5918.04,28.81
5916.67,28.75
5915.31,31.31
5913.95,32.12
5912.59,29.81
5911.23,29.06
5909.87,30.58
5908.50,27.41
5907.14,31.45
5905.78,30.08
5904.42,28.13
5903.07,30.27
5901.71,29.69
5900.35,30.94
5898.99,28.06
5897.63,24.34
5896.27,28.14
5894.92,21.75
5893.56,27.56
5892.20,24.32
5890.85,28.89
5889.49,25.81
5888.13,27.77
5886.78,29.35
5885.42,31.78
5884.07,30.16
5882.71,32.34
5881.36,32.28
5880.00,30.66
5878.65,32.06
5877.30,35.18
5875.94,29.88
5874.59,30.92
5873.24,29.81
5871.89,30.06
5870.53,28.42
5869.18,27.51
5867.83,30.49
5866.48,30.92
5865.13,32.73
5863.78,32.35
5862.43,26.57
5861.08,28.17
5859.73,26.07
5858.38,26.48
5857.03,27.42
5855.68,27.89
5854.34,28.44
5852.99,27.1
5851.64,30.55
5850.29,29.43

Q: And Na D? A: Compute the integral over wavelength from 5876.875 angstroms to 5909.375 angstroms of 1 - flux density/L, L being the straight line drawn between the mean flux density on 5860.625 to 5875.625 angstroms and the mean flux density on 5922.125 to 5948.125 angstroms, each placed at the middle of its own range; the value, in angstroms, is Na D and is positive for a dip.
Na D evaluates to 1.0 angstroms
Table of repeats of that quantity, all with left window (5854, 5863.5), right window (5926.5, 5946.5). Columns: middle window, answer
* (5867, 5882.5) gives -1.5 angstroms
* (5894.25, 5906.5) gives 0.4 angstroms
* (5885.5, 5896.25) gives 0.6 angstroms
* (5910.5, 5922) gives 0.0 angstroms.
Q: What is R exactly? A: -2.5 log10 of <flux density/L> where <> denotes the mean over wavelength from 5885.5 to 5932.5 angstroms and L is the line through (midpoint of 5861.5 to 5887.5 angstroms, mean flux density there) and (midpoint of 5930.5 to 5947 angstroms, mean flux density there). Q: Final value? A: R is 0.07 mag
